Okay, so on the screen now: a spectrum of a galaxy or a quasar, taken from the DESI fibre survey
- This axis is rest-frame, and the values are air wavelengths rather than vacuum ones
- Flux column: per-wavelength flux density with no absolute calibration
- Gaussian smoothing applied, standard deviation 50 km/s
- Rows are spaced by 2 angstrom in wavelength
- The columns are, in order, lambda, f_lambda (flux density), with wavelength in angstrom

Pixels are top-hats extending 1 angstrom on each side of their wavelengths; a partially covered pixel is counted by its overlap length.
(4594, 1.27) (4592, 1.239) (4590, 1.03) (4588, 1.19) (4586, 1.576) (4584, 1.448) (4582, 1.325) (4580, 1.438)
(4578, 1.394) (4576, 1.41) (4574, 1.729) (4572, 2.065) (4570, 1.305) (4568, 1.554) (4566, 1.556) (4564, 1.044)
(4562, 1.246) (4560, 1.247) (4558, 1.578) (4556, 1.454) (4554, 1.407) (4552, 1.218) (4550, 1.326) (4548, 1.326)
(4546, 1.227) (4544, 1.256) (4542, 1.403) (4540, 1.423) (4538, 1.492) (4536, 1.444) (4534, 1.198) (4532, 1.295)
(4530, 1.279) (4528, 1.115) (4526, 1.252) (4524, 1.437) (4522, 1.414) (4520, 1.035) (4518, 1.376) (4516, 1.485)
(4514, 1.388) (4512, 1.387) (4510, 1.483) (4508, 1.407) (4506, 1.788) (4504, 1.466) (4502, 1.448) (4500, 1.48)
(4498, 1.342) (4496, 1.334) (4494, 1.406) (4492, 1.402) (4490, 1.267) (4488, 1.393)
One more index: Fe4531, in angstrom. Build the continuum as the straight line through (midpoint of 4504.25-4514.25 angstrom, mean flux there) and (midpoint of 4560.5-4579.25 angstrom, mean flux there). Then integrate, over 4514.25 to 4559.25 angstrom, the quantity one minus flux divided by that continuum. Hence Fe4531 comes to 4.4 angstrom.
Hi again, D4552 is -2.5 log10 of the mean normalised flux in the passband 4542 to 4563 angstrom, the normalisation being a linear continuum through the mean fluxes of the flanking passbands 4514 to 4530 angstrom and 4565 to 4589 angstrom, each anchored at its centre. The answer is 0.06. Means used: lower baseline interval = 1.31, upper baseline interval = 1.5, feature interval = 1.33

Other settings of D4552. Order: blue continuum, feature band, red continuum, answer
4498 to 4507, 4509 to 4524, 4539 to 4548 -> 0.065 mag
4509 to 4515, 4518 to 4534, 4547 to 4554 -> 0.094 mag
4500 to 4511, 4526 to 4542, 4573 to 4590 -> 0.121 mag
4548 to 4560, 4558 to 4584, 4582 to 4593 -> -0.086 mag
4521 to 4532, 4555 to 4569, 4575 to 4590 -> -0.029 mag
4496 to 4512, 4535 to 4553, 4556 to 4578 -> 0.096 mag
